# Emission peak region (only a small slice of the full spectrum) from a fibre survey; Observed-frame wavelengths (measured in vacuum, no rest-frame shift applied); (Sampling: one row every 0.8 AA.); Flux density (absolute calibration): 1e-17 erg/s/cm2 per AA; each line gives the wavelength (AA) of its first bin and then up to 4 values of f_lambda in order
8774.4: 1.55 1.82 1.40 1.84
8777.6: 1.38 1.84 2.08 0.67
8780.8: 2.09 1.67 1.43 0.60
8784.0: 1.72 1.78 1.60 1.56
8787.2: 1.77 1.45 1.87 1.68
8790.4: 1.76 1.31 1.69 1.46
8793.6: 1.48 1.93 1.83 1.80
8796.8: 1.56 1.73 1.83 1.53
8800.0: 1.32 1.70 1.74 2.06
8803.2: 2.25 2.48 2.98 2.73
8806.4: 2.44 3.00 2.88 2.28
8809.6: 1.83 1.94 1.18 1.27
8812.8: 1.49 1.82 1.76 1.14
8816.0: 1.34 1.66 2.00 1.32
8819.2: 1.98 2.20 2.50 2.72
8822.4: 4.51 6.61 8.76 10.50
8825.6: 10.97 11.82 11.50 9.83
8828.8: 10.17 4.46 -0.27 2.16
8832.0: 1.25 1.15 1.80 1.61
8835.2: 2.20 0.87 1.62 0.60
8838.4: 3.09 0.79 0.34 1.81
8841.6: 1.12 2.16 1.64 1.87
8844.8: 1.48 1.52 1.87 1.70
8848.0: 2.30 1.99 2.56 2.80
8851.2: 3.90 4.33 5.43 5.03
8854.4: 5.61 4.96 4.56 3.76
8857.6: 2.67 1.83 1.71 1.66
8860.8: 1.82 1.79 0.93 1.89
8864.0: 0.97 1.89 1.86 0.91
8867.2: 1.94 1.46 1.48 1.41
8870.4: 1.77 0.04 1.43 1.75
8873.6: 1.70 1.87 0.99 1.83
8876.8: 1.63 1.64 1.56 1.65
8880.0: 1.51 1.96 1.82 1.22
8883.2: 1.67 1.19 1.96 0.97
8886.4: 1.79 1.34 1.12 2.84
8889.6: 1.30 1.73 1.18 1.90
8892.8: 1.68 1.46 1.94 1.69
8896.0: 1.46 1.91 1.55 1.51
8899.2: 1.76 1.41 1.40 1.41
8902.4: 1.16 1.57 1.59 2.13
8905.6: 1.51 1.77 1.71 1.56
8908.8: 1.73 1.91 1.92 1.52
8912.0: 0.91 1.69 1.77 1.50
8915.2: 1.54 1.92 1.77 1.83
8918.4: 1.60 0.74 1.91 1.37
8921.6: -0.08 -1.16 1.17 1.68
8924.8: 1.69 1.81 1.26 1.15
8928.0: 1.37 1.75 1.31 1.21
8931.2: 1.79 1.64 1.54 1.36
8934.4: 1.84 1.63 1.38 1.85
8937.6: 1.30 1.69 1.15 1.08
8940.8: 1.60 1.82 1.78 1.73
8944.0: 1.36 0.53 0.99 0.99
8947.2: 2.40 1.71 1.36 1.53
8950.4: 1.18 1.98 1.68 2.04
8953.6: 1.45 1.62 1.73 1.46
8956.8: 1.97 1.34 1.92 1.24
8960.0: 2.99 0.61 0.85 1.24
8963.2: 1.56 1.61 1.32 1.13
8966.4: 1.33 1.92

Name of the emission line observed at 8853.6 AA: [N II] 6583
